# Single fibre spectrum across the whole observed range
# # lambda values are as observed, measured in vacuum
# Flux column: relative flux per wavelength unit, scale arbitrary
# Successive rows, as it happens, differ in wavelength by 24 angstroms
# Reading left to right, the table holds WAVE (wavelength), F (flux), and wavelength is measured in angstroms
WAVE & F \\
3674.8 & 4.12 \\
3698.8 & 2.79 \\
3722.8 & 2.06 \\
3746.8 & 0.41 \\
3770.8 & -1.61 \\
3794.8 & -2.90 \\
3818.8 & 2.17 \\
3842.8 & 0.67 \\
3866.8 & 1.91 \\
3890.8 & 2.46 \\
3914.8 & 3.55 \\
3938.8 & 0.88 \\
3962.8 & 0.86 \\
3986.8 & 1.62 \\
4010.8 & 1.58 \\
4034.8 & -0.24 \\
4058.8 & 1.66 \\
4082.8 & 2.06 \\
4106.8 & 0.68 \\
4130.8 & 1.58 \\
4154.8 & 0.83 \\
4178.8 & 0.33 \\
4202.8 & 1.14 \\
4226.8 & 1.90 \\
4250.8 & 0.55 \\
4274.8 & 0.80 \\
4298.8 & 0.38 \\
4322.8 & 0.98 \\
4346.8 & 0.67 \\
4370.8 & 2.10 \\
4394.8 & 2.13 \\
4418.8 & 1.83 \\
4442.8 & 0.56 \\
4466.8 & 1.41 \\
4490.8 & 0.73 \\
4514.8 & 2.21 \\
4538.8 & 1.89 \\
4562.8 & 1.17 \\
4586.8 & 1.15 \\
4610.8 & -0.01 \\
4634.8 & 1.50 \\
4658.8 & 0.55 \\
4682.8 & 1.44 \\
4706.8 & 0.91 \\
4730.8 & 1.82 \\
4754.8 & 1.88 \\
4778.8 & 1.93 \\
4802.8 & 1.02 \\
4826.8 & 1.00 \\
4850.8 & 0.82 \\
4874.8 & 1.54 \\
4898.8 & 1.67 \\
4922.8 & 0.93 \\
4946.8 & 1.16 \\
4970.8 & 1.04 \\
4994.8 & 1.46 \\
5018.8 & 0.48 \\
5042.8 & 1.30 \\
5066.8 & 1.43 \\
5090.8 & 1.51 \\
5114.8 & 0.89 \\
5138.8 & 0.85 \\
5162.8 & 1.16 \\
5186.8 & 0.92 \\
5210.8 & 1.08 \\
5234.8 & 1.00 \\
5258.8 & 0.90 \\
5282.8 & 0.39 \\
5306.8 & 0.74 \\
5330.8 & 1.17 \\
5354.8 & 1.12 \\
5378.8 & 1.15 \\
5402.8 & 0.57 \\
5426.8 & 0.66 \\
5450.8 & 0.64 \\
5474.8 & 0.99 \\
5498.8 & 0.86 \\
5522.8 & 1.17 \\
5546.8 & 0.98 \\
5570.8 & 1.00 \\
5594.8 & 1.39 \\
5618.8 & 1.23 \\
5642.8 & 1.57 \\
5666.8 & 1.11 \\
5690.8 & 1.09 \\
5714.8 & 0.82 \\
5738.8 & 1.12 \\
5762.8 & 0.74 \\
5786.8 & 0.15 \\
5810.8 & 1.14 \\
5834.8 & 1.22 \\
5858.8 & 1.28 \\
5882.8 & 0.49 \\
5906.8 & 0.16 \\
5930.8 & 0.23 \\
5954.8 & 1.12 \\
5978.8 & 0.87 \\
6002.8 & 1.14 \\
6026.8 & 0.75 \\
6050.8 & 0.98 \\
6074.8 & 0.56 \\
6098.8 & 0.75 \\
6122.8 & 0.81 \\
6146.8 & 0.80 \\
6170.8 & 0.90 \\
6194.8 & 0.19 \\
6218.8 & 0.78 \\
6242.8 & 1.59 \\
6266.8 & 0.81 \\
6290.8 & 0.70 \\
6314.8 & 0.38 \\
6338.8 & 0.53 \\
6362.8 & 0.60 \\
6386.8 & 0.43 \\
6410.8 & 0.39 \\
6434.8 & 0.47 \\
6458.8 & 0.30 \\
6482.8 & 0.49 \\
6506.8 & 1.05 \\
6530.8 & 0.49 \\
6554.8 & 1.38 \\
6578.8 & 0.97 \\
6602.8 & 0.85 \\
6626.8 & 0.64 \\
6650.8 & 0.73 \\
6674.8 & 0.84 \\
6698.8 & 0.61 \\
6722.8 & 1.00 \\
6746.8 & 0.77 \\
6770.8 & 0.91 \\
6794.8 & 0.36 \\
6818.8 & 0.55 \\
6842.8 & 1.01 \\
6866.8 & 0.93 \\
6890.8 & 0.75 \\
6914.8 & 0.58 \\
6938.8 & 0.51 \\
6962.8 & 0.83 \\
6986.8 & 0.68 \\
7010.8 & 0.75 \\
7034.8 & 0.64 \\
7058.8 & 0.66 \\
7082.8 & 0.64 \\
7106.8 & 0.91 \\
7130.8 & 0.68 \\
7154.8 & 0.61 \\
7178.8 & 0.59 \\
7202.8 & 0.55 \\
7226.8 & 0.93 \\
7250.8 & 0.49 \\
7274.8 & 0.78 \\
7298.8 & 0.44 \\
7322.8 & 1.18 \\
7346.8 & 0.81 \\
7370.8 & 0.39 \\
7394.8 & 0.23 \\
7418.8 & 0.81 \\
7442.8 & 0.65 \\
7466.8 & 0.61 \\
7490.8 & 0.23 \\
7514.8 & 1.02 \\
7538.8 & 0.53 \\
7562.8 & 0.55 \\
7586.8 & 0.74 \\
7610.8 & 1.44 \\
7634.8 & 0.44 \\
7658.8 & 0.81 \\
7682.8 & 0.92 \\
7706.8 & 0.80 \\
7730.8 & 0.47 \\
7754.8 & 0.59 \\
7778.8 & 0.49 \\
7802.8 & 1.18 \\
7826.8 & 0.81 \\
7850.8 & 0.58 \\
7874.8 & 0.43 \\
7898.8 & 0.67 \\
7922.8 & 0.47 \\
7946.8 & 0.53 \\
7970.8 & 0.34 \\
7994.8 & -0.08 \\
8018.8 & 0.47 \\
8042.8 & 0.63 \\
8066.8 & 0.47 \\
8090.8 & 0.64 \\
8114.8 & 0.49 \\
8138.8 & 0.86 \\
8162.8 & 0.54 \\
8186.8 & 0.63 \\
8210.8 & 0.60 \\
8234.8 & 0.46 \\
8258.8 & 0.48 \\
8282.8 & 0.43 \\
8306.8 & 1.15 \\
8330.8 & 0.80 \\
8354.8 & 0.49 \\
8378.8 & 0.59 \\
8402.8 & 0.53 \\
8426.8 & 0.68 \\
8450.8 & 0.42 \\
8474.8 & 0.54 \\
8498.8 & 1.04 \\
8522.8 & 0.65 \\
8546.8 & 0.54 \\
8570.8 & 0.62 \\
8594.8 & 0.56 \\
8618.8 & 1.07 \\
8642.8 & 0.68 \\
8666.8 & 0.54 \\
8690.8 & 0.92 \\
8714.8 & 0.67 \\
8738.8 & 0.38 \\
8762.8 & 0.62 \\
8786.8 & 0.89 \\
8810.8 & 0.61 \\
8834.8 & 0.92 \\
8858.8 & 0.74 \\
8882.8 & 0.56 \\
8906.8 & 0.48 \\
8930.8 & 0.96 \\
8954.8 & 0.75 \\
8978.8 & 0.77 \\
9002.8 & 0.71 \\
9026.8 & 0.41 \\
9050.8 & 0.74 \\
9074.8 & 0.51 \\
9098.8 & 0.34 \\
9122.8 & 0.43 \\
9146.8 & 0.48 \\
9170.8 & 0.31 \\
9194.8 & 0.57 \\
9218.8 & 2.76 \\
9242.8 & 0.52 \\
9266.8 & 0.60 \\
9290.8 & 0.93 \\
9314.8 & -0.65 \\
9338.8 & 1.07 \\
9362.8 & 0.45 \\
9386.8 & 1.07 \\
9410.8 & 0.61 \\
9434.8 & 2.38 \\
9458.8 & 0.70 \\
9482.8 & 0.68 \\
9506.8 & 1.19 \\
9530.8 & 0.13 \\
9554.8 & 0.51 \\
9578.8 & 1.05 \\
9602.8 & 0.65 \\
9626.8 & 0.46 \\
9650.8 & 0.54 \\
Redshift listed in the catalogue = 1.473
